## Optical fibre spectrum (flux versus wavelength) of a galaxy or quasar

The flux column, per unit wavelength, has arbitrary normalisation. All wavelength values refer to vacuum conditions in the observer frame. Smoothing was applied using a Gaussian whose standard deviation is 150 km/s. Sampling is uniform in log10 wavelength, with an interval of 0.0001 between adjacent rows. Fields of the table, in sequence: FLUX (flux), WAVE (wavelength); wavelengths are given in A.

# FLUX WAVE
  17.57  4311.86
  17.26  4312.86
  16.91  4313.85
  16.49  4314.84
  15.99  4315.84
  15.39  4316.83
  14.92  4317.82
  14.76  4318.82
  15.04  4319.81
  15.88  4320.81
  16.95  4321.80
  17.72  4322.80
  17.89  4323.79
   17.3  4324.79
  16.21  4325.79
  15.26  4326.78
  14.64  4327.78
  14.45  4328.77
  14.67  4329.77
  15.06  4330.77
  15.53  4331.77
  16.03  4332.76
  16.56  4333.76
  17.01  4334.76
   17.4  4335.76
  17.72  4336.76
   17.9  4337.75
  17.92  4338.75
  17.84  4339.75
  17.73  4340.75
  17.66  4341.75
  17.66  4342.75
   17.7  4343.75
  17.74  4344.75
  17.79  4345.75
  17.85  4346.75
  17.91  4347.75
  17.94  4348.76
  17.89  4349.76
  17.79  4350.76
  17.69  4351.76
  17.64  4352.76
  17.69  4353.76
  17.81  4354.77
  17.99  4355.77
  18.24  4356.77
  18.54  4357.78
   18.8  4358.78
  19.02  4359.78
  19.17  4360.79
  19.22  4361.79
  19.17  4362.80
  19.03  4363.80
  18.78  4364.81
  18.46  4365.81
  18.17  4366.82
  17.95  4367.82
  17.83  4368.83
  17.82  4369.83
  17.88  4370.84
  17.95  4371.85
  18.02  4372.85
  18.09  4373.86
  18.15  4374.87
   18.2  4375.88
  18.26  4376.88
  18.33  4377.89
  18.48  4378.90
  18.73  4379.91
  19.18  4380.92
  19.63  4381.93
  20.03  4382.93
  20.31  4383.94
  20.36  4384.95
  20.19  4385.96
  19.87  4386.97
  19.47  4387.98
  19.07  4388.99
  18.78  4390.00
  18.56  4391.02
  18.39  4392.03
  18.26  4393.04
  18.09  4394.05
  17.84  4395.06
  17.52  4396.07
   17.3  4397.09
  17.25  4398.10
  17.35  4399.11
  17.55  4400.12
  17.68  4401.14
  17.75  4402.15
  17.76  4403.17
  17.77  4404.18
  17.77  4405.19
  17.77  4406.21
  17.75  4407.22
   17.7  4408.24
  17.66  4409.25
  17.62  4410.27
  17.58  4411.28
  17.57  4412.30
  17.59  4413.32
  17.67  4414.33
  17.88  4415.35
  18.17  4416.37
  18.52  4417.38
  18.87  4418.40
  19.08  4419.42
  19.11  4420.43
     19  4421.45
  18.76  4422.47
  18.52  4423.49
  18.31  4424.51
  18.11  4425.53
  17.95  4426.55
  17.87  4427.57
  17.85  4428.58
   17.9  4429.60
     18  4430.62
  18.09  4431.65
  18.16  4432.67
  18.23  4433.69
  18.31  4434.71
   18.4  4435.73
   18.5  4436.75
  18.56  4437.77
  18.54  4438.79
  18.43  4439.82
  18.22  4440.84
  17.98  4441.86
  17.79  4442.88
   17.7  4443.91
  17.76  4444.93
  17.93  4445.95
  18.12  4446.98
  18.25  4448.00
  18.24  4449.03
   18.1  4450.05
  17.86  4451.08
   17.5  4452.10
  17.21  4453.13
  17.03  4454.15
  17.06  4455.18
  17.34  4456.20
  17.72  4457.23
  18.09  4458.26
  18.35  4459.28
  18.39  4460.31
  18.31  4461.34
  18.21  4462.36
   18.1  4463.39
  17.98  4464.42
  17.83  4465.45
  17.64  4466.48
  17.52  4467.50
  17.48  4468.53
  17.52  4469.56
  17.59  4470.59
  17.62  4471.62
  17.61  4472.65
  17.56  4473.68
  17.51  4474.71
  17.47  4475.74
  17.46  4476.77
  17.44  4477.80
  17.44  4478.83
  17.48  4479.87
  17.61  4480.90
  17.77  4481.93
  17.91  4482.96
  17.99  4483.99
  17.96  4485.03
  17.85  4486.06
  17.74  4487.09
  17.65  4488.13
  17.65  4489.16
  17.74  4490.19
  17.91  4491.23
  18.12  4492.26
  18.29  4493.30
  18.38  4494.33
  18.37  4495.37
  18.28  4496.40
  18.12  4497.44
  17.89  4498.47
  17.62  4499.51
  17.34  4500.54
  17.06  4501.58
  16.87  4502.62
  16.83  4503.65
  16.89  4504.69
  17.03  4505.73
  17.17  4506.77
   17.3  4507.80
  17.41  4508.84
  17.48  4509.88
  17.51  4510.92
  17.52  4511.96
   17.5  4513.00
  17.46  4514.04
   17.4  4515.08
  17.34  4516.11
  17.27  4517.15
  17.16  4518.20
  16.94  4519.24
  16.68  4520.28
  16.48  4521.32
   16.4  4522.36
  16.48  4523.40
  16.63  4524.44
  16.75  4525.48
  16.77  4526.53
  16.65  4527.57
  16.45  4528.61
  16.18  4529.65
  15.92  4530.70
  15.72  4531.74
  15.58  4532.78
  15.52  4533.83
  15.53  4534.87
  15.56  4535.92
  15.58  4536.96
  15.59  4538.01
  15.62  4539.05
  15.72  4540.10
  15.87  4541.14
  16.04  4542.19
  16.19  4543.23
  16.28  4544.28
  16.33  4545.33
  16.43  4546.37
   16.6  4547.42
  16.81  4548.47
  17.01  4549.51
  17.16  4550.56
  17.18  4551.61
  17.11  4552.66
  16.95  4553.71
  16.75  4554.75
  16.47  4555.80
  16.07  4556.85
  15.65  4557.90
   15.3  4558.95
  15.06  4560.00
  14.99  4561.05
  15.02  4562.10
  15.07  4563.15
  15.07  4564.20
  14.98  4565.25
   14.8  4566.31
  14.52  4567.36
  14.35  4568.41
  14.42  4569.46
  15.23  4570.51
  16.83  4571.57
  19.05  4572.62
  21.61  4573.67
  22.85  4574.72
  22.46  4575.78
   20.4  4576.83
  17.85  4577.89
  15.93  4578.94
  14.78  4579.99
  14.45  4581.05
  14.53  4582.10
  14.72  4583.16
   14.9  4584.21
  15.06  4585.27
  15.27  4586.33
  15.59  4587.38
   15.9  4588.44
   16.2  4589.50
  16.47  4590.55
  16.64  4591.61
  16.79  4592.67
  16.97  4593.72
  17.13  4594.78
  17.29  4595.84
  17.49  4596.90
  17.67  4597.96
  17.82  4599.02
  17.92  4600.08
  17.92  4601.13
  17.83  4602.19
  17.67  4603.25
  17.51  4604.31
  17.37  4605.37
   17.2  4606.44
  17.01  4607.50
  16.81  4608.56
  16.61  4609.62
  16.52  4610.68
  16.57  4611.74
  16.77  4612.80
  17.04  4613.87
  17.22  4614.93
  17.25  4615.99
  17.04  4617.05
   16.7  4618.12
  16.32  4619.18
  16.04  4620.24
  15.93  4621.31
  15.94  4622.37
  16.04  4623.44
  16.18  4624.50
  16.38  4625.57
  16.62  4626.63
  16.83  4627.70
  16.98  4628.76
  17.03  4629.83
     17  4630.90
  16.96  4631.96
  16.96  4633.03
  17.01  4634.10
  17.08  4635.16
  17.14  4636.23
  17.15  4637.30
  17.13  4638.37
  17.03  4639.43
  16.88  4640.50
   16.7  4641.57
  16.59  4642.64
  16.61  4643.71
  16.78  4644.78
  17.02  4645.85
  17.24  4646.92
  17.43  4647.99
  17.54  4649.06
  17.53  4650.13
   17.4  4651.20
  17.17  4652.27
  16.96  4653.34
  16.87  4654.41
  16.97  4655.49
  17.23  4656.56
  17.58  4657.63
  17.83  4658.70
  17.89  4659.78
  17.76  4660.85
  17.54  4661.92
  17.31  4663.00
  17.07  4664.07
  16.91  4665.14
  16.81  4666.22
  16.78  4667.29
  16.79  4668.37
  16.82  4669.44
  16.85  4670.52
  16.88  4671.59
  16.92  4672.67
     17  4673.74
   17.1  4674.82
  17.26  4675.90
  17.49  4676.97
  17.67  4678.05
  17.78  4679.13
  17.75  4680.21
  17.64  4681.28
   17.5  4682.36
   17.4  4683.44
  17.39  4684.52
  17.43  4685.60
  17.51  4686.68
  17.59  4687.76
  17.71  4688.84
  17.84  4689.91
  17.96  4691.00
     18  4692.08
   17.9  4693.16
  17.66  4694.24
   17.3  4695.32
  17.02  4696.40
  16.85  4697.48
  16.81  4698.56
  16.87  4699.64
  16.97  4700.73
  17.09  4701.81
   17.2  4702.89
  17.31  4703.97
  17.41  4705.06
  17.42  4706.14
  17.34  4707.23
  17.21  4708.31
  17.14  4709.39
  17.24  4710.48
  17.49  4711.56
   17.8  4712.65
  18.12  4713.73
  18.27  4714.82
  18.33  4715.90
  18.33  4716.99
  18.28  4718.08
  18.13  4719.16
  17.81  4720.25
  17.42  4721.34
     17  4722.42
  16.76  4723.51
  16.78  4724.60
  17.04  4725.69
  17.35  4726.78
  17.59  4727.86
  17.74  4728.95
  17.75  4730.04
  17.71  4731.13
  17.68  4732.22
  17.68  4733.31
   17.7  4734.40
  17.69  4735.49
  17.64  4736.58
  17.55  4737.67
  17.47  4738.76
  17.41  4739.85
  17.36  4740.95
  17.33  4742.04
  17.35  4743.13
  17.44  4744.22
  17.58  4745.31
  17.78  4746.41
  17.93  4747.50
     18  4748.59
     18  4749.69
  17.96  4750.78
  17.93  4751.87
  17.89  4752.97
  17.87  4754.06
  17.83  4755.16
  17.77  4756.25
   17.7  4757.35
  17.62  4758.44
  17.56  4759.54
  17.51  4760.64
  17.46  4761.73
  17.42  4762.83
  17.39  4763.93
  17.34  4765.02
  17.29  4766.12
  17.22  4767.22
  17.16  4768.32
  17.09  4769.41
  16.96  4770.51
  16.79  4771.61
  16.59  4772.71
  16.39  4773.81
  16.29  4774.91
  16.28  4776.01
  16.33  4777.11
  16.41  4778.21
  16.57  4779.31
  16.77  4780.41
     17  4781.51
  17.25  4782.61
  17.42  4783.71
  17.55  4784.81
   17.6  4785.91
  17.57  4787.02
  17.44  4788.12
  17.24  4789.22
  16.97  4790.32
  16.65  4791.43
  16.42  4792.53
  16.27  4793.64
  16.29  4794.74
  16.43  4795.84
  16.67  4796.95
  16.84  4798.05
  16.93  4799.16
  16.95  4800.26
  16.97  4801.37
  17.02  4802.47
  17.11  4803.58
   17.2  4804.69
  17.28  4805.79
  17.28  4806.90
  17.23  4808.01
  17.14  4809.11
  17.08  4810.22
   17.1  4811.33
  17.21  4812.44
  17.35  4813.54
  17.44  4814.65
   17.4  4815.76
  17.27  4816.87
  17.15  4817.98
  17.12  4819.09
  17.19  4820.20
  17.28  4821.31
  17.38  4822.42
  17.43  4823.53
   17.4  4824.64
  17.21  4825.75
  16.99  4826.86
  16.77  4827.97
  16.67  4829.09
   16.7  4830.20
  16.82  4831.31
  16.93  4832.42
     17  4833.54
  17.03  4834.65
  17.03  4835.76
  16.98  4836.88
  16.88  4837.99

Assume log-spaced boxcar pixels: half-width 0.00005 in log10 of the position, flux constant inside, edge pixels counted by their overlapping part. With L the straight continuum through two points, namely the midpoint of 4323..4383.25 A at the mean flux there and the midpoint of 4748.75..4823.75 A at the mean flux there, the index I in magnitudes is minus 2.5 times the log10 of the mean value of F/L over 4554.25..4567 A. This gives 0.14 mag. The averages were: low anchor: 17.7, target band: 15.4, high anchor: 17.2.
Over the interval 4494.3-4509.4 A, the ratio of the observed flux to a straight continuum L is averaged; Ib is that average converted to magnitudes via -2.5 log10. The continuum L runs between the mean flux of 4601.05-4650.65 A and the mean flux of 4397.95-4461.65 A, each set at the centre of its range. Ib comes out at 0.01 mag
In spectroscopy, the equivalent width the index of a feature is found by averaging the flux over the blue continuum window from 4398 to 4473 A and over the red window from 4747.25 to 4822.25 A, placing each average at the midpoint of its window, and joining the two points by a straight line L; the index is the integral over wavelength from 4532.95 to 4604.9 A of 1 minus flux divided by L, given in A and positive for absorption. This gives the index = 4.83 A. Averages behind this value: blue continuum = 18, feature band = 16.5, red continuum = 17.2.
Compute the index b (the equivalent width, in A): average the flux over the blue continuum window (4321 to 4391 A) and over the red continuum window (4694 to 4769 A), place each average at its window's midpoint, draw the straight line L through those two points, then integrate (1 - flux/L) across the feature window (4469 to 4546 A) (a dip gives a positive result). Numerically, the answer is 3.0 A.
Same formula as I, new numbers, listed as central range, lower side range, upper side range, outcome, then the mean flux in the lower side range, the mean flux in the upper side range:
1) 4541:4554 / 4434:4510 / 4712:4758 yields 0.071 mag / 17.8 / 17.7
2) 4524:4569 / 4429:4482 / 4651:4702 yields 0.109 mag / 17.9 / 17.3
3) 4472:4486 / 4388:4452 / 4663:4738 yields 0.019 mag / 18.1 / 17.4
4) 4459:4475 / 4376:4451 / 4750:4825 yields 0.019 mag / 18.3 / 17.1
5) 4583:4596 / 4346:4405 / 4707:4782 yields 0.112 mag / 18.4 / 17.4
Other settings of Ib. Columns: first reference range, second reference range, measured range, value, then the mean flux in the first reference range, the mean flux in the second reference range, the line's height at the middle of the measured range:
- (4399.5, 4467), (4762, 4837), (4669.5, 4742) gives -0.01 mag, 18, 17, 17.3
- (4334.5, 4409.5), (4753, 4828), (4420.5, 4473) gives 0.00 mag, 18.2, 17.1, 18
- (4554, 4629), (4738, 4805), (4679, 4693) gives -0.05 mag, 16.6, 17.2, 16.9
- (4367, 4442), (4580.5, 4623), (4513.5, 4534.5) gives 0.04 mag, 18.3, 16.6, 17.3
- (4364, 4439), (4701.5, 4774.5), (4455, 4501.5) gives 0.02 mag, 18.3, 17.5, 18.1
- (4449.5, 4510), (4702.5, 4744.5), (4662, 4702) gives 0.02 mag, 17.7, 17.5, 17.6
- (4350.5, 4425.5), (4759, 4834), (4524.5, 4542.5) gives 0.12 mag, 18.3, 17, 17.9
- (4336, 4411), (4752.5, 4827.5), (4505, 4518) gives 0.03 mag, 18.2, 17.1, 17.9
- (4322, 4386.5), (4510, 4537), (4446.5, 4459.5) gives -0.04 mag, 17.9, 16.6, 17.1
